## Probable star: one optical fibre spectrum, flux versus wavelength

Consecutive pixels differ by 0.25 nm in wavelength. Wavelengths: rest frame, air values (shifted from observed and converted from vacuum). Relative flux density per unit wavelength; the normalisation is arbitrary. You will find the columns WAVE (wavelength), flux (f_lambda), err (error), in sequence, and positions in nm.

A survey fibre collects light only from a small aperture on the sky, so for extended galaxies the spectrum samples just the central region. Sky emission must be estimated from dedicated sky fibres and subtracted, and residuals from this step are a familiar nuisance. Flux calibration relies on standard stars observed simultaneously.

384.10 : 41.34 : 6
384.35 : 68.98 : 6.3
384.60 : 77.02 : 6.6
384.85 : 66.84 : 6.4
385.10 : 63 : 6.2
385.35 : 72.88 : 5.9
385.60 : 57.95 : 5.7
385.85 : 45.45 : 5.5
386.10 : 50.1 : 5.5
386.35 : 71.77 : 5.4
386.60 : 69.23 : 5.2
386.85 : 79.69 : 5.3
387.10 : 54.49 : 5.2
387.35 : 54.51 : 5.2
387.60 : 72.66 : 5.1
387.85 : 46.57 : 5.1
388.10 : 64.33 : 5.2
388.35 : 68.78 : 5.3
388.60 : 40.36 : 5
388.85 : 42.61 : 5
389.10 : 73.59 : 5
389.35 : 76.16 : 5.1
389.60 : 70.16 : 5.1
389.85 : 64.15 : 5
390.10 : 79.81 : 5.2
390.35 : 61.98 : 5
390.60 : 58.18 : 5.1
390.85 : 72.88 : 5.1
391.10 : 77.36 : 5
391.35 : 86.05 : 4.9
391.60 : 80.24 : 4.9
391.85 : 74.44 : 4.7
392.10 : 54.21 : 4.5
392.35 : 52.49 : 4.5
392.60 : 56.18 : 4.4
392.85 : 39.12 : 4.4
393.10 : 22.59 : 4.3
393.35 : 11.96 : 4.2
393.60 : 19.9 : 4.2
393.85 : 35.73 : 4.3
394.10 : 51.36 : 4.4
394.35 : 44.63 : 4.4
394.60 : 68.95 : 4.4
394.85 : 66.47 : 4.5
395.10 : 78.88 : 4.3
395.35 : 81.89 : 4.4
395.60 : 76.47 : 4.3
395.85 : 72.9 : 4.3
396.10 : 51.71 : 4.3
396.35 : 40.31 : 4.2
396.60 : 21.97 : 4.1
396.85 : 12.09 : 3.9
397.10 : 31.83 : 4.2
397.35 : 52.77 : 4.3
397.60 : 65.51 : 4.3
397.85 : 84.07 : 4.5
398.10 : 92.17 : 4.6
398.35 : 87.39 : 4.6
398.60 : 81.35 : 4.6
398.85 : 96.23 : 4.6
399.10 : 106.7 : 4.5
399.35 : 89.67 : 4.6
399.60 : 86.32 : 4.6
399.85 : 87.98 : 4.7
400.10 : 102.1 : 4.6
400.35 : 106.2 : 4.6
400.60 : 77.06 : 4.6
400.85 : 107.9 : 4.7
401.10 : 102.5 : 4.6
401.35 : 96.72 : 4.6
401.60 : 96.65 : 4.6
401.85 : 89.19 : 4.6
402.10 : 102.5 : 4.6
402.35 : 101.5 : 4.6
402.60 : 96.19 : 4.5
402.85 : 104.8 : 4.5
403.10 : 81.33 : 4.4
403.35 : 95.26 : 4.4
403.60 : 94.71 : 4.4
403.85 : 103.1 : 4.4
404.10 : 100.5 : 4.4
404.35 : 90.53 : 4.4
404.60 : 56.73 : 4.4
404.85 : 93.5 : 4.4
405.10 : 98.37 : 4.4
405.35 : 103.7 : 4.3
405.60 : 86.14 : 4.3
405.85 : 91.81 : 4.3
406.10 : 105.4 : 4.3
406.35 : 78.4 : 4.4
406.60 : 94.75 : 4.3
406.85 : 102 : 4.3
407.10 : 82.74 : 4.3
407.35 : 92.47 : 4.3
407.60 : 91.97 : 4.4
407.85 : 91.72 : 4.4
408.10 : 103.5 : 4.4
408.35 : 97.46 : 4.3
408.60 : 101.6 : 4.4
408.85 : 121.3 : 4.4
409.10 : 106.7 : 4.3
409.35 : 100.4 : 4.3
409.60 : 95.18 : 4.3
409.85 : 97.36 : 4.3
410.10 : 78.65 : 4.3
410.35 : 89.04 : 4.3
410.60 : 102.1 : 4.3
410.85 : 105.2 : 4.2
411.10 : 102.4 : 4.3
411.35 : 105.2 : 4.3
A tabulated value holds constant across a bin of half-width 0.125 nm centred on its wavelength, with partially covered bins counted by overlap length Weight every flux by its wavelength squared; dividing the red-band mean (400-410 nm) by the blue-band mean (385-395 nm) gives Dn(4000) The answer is 1.76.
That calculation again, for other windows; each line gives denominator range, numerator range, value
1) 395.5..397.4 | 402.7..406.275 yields 2.19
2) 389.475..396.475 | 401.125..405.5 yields 1.69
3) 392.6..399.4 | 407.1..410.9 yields 1.78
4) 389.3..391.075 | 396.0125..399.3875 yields 0.97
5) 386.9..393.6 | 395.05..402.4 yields 1.40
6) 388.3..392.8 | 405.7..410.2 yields 1.60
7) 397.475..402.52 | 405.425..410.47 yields 1.07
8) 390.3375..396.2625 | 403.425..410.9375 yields 1.76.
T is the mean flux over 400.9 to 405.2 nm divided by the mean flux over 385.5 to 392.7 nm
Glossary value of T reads 1.5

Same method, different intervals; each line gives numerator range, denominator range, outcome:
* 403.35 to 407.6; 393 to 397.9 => 1.87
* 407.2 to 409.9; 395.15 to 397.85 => 1.88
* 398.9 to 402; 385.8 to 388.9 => 1.62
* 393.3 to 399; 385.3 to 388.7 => 0.97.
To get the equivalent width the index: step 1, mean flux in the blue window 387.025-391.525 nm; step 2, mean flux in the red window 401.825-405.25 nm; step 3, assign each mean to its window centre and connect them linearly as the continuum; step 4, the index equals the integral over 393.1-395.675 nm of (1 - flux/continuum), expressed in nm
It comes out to 0.82 nm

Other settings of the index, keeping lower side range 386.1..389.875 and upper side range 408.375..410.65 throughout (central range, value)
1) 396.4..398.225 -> 0.64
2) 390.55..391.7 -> -0.13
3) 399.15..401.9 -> -0.37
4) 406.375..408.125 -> 0.05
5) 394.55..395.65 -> 0.00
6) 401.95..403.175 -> -0.15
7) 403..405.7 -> -0.03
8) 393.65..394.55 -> 0.36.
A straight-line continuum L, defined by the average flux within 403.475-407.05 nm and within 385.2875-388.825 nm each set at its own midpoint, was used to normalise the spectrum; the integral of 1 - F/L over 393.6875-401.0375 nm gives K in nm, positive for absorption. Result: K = 0.75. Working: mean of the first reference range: 59.9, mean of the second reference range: 92.6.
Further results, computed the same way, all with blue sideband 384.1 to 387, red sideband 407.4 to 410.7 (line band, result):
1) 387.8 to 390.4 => 0.25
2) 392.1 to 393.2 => 0.45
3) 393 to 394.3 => 0.80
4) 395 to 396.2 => 0.09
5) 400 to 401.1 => -0.16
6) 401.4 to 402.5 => -0.12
